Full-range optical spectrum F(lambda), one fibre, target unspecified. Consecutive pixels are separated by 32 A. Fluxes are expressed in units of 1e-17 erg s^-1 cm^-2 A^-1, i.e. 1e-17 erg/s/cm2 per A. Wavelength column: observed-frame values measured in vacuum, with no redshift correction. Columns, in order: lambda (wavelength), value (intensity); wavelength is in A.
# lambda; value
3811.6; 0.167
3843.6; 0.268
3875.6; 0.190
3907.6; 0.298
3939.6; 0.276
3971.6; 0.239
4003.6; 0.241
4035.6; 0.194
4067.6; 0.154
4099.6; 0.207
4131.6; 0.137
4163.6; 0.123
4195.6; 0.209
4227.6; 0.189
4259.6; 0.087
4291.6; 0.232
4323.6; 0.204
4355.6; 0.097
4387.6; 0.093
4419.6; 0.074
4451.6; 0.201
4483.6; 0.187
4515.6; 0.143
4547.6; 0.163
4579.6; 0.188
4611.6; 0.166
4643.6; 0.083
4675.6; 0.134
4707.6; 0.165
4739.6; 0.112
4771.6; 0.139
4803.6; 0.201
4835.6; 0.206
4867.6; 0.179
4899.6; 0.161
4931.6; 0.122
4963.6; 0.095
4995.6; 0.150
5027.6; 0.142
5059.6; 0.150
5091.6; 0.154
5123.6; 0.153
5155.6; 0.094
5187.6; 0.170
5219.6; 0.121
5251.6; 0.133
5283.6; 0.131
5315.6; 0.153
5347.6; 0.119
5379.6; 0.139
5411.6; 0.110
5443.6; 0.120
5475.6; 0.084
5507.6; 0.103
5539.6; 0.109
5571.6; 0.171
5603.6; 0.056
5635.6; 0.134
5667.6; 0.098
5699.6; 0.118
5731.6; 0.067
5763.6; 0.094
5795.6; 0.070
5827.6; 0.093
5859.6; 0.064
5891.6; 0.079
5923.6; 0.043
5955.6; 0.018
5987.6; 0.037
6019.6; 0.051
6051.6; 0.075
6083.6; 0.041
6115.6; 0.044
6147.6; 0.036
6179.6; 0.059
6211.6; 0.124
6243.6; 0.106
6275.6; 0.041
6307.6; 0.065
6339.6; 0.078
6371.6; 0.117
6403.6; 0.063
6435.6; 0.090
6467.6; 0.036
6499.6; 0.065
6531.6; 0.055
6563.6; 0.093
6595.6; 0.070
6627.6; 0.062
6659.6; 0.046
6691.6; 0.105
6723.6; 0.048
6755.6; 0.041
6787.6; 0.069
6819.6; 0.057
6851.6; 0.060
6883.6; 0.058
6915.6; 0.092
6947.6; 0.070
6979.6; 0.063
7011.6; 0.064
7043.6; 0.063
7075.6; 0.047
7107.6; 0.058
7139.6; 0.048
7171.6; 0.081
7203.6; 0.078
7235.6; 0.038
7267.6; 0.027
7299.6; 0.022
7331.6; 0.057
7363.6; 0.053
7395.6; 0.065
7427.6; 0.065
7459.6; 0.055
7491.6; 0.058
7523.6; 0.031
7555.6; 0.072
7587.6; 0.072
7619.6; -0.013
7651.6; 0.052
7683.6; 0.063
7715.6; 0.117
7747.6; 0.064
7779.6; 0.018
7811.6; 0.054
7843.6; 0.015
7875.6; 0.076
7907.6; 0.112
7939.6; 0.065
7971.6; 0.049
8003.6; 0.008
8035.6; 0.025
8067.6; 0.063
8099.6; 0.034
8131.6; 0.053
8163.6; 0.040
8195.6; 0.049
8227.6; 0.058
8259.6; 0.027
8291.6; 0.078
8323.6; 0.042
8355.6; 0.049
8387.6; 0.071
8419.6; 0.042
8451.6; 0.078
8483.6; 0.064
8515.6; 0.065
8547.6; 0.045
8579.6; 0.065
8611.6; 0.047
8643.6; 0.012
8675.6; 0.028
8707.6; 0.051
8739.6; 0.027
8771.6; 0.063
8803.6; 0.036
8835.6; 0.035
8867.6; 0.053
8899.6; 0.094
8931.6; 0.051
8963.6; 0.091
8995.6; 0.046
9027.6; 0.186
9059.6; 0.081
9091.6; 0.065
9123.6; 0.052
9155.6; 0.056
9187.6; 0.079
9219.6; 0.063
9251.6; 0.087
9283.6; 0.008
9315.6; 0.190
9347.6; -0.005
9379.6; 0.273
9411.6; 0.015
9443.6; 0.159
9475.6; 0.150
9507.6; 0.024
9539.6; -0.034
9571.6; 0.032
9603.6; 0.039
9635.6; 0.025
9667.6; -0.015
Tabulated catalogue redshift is 1.424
